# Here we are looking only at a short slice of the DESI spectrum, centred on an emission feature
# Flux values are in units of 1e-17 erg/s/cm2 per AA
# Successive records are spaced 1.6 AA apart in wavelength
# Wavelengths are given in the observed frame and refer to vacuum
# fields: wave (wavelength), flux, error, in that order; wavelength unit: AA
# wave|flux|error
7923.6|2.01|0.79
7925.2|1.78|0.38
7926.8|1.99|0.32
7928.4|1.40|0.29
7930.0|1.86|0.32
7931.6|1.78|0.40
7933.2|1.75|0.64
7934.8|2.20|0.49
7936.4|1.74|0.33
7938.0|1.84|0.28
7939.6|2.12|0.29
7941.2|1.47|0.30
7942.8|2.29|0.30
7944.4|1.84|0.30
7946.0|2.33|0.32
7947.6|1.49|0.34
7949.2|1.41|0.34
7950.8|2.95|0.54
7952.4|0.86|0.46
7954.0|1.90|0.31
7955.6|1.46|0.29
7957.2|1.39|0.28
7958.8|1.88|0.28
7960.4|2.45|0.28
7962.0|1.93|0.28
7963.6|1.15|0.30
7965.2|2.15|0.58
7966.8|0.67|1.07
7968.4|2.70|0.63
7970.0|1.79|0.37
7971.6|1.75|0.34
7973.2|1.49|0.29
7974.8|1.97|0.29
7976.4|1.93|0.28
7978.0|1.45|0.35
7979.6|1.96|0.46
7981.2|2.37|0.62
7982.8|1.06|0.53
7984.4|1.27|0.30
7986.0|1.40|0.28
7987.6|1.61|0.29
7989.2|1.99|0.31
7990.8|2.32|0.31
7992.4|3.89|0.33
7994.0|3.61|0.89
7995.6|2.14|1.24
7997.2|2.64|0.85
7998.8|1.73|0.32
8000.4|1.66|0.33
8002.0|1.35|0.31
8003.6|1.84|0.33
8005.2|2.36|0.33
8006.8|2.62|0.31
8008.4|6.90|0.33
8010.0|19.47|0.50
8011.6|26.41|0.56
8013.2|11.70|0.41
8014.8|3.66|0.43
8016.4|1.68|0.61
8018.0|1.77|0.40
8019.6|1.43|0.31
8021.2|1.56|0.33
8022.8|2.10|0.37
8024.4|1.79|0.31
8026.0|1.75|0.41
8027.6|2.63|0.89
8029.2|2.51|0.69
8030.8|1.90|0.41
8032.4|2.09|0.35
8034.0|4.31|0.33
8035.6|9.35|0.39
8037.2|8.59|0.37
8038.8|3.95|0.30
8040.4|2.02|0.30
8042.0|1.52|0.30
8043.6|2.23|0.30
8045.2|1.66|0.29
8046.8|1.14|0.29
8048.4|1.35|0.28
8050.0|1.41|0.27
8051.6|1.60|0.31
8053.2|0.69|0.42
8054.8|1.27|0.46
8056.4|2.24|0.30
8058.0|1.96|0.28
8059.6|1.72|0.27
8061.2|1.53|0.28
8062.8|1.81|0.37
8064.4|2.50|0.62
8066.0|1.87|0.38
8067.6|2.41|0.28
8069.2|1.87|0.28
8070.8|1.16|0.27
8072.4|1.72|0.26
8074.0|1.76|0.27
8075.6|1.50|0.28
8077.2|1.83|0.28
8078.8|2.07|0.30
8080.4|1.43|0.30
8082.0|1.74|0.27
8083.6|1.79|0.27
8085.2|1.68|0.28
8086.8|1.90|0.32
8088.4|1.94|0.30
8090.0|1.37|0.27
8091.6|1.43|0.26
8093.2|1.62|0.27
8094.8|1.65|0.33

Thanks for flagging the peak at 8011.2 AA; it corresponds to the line H-alpha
